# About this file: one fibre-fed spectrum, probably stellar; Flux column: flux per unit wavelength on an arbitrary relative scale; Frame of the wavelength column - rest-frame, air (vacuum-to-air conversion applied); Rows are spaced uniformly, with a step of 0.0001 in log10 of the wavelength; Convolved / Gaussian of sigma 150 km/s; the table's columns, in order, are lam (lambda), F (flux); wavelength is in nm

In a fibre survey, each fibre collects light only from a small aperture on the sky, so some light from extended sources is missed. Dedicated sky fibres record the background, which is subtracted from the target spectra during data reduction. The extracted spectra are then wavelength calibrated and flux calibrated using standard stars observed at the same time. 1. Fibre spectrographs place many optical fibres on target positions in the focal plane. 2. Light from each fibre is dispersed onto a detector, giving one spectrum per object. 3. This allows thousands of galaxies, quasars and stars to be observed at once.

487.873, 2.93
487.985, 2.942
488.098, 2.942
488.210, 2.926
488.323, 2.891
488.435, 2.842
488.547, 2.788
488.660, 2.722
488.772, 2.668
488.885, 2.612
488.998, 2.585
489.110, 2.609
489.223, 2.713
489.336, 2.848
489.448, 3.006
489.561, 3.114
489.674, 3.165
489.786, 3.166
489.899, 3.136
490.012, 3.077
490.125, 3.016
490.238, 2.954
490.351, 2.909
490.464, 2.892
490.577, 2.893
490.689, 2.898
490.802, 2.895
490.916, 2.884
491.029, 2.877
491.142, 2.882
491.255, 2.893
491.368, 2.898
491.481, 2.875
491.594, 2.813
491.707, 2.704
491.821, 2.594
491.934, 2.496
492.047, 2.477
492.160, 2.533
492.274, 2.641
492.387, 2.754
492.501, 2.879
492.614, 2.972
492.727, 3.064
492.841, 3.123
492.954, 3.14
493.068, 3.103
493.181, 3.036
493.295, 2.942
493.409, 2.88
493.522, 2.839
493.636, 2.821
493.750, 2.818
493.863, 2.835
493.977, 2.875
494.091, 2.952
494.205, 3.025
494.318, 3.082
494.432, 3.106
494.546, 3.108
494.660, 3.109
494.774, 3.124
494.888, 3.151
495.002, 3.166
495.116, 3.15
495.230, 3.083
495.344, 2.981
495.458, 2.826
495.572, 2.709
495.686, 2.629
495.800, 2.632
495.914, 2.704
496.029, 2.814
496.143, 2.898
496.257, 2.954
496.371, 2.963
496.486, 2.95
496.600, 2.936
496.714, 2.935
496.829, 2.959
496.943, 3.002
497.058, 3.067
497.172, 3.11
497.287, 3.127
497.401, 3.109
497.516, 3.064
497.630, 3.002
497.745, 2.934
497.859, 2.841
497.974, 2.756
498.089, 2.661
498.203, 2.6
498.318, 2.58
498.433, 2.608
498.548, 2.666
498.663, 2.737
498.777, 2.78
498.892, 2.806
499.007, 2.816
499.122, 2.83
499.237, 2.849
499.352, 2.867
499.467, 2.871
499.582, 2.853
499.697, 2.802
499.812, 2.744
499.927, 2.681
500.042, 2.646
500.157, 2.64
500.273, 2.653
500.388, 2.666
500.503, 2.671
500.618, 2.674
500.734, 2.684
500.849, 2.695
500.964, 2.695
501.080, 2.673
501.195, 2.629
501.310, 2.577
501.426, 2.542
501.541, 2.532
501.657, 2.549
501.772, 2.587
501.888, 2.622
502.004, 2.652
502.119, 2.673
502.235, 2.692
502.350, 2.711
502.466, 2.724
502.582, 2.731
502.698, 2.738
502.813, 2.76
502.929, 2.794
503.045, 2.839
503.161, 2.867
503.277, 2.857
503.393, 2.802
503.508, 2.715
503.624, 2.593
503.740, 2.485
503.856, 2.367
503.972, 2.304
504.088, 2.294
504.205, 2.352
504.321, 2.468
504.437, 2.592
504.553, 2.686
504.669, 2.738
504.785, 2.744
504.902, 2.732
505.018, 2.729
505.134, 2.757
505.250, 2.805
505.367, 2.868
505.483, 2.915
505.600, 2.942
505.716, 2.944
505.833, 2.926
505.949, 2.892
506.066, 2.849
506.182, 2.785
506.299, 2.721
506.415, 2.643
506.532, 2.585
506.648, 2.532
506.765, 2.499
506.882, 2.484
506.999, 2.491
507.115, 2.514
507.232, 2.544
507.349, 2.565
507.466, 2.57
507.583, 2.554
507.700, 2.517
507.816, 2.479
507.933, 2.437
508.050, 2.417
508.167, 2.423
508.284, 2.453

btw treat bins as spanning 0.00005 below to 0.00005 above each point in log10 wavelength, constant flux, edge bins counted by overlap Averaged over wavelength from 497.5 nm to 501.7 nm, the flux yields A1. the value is 2.72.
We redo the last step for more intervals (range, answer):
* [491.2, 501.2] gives 2.85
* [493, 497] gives 2.95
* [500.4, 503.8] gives 2.68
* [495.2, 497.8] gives 2.93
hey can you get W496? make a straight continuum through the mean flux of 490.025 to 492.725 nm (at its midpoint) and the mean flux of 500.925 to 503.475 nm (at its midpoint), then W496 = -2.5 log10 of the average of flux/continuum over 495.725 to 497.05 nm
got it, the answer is -0.049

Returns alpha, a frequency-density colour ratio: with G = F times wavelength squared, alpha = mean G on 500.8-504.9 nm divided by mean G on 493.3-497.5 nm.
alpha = 0.9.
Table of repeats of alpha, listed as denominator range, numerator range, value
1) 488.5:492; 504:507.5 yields 0.99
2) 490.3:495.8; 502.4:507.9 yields 0.96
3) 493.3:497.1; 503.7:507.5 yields 0.94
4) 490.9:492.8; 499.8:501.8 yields 0.98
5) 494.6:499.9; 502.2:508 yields 0.95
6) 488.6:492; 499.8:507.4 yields 0.98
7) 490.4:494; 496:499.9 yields 1.03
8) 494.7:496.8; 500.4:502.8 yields 0.93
